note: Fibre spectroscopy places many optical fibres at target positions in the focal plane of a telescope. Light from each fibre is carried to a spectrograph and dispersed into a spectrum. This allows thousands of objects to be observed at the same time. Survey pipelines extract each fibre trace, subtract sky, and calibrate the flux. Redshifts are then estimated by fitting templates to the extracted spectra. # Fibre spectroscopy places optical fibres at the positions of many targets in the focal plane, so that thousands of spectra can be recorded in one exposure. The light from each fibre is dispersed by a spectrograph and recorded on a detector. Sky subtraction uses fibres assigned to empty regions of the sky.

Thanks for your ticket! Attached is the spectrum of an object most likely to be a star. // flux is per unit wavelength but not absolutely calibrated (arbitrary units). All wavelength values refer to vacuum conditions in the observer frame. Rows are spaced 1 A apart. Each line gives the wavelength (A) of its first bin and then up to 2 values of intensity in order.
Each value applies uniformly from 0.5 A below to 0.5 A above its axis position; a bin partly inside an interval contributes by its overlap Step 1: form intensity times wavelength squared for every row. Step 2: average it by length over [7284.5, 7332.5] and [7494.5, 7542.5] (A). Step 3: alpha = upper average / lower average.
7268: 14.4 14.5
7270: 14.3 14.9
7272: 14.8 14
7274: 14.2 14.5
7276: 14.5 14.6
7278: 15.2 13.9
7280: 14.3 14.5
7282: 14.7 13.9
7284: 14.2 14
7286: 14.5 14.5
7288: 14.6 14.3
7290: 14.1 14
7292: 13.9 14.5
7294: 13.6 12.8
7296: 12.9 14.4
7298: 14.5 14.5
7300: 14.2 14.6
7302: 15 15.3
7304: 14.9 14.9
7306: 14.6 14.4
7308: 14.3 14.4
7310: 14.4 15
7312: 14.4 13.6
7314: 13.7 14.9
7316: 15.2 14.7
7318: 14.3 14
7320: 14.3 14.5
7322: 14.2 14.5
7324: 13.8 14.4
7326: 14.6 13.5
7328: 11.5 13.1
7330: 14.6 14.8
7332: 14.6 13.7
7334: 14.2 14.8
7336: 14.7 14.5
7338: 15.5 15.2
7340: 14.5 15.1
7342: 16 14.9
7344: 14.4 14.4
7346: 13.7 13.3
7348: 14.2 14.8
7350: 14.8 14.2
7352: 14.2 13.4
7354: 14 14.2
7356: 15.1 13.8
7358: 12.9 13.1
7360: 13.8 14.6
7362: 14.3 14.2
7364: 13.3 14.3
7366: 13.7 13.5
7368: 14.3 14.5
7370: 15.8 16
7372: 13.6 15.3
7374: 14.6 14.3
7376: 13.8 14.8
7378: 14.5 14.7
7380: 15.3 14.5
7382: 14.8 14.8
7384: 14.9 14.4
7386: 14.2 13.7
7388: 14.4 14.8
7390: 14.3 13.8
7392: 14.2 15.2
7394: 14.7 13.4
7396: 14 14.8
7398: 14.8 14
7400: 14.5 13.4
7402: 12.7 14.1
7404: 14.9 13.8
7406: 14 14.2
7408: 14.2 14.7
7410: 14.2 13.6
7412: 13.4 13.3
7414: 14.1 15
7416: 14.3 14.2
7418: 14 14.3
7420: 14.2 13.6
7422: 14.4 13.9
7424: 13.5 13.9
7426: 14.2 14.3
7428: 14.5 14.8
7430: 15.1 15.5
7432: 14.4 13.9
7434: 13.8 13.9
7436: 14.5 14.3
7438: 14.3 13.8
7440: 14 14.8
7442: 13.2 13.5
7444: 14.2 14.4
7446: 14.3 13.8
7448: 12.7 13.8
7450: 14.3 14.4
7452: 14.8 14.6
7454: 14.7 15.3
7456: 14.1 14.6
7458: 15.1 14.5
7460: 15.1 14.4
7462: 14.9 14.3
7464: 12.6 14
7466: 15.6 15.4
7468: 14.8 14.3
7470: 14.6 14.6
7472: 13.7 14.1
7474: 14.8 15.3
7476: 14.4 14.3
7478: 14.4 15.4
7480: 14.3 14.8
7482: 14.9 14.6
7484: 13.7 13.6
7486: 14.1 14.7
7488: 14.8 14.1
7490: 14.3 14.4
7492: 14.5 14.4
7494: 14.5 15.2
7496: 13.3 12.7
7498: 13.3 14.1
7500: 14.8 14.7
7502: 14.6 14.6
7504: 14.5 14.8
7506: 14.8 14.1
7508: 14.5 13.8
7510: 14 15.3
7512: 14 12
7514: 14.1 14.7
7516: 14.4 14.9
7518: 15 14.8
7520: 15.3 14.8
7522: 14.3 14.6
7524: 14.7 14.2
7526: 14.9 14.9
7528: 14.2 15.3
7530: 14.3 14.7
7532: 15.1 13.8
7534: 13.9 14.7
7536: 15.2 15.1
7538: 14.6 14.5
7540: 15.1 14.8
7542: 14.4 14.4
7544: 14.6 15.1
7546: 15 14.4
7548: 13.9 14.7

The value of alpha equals 1.07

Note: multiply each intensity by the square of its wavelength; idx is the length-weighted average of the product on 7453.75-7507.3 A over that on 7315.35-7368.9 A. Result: 1.05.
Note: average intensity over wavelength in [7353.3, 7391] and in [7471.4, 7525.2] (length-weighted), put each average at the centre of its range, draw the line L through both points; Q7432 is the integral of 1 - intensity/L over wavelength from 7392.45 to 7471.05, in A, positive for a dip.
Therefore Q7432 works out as 0.6 A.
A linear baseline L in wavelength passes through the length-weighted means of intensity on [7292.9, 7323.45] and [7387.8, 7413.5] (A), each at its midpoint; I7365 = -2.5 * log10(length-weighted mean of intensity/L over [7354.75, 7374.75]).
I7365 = 0.00 mag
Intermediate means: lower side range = 14.4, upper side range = 14.1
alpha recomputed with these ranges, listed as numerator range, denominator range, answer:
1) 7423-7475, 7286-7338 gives 1.04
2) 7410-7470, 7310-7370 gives 1.03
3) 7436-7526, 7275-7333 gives 1.06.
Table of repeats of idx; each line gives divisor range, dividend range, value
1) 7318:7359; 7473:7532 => 1.06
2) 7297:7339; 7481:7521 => 1.05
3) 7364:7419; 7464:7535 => 1.04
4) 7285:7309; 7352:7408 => 1.02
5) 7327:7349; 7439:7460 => 1.02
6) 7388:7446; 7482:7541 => 1.04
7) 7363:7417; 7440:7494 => 1.03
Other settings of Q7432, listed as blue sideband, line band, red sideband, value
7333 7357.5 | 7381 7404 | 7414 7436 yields 0.1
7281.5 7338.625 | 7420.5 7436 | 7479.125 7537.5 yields 0.1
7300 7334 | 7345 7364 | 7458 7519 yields 0.4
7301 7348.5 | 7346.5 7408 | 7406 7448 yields 0.0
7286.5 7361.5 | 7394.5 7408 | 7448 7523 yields 0.3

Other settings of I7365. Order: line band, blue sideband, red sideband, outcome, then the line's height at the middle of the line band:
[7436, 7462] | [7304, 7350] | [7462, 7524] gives 0.01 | 14.4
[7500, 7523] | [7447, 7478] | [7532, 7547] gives 0.01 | 14.6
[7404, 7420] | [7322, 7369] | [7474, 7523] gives 0.01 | 14.3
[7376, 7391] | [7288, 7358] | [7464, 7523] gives -0.01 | 14.3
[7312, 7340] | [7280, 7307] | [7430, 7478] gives 0.00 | 14.3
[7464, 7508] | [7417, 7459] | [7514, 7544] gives 0.00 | 14.5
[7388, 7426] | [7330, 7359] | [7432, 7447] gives 0.00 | 14.2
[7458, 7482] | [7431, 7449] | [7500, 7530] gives -0.03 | 14.2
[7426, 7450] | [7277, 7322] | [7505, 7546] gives 0.02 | 14.5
